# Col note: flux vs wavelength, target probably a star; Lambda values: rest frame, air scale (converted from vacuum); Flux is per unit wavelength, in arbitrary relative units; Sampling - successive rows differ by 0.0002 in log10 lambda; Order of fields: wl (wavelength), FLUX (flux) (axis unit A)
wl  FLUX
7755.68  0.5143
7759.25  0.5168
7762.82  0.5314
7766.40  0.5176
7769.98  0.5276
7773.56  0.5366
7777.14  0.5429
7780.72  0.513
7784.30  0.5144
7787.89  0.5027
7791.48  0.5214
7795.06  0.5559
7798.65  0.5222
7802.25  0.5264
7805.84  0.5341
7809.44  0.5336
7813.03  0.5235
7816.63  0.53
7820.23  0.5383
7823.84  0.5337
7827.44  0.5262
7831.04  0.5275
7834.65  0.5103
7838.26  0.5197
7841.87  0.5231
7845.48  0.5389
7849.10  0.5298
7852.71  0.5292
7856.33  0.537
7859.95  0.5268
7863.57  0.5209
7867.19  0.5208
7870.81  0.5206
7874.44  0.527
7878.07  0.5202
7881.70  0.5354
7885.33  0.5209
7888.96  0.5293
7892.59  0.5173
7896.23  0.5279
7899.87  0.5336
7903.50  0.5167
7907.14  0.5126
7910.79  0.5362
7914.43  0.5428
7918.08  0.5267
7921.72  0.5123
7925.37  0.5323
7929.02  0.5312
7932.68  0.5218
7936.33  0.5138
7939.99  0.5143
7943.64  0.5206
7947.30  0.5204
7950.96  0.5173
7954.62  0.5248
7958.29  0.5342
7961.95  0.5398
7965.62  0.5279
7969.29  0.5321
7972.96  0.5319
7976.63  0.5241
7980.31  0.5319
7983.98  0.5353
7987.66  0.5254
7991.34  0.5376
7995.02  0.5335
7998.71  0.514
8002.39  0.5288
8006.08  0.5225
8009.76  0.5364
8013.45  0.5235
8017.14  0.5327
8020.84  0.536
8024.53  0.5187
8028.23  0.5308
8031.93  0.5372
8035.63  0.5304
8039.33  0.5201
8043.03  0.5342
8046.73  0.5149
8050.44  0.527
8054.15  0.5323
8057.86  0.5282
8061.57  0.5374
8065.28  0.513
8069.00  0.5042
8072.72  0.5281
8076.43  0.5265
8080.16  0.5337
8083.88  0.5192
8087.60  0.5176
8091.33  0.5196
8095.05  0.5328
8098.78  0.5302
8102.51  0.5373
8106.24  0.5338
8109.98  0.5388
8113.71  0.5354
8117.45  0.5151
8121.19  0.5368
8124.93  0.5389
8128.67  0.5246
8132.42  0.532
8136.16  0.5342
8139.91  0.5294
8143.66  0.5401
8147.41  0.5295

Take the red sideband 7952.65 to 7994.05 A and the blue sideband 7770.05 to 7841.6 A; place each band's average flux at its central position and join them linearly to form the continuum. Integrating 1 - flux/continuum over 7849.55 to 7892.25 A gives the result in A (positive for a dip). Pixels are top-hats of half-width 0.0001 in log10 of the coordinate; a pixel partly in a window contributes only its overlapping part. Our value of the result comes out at 0.21 A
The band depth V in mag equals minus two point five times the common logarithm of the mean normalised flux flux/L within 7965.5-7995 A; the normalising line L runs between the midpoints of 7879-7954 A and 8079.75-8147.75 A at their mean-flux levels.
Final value -0.01 mag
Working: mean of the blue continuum 0.524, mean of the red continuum 0.53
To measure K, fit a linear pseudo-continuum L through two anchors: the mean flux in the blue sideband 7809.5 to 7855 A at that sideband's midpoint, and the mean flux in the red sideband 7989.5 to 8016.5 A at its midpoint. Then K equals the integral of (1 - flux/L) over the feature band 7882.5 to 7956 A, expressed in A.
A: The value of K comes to 0.6 A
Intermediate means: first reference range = 0.528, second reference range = 0.528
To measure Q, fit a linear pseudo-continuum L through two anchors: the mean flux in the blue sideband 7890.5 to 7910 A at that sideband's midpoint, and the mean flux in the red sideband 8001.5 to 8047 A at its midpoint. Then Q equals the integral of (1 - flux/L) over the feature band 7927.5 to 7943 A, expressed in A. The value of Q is 0.1 A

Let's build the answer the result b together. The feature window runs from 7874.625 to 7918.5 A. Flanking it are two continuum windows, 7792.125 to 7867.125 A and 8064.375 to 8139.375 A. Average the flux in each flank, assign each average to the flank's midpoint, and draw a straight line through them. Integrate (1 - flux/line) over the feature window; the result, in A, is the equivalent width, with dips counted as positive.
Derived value 0.2 A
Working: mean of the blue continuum 0.529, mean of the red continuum 0.528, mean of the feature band 0.527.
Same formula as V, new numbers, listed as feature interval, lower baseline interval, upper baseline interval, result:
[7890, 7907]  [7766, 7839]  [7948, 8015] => 0.01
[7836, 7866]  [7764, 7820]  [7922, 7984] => 0.00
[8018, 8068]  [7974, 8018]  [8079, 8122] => 0.00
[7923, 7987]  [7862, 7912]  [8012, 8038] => 0.00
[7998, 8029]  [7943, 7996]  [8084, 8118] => 0.00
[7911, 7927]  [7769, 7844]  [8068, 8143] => 0.00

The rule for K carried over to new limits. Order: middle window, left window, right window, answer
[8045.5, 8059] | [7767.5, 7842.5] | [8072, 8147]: 0.1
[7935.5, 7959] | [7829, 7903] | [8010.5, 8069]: 0.3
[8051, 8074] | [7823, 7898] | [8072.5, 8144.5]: 0.2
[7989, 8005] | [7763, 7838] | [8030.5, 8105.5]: -0.1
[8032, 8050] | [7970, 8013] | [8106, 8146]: 0.1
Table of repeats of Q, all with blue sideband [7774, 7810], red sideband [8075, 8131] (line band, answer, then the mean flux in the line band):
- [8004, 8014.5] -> 0.0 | 0.528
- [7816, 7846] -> 0.0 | 0.527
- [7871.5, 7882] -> 0.0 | 0.525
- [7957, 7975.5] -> -0.2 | 0.533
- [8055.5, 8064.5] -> 0.0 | 0.531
